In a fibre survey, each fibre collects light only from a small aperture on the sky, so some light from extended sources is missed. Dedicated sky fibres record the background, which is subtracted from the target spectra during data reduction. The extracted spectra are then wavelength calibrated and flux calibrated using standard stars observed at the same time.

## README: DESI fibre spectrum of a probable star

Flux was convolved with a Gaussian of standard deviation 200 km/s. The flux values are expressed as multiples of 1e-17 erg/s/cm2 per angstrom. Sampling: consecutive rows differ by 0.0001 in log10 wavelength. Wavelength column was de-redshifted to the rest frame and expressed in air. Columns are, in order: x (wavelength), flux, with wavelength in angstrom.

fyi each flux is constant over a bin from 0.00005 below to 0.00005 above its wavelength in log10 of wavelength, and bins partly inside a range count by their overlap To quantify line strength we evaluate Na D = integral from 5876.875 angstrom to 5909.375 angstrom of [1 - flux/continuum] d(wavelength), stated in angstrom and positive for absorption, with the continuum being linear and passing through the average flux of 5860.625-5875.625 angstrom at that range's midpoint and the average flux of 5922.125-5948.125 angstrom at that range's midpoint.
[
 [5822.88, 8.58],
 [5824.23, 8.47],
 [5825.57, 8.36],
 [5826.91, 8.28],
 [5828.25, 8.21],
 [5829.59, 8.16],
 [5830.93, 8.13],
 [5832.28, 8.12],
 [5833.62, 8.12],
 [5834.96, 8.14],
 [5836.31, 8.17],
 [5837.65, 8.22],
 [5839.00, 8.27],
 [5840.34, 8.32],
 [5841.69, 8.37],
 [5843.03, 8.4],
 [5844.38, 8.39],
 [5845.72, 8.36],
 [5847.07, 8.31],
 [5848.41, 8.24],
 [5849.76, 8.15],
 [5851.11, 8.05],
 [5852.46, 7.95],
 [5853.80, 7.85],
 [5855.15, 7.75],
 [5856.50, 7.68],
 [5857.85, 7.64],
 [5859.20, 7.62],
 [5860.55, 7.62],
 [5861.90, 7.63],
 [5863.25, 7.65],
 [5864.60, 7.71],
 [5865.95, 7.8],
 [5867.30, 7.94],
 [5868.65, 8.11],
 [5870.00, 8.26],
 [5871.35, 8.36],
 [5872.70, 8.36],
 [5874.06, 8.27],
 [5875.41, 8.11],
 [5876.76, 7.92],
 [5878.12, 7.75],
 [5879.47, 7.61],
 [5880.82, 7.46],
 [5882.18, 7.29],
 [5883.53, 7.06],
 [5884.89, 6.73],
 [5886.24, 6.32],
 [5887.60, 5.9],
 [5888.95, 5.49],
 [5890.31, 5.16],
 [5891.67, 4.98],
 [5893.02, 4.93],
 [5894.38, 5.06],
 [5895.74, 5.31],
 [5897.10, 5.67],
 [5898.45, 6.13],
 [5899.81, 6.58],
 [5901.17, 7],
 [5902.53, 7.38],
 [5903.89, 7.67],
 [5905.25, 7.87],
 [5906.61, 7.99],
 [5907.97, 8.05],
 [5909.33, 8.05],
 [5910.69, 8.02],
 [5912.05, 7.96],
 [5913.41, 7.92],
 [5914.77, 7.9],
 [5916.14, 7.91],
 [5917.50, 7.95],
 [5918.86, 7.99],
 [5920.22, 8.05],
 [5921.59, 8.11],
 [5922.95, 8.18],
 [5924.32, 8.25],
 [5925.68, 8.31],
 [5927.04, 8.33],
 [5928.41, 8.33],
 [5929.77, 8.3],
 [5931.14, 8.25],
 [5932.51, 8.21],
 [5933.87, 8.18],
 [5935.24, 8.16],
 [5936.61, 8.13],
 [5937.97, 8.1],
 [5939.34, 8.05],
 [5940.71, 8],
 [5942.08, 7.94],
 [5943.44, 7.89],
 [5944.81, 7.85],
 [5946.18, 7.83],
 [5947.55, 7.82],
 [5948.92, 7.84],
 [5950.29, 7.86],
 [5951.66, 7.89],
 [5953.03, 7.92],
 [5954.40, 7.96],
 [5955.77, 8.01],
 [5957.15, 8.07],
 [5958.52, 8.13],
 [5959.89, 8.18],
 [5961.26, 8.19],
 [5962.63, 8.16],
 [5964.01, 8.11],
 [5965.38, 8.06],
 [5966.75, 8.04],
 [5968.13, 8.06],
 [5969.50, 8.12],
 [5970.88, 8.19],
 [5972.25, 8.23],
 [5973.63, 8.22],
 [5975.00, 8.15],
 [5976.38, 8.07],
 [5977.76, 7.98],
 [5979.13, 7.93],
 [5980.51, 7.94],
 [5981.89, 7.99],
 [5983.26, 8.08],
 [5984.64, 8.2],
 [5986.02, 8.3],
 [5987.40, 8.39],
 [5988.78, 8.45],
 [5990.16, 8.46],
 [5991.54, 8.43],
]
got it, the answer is 5.68 angstrom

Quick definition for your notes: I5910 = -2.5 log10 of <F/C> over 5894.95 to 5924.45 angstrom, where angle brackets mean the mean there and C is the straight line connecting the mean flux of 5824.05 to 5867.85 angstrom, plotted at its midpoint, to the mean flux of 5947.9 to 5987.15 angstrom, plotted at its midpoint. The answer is 0.076 mag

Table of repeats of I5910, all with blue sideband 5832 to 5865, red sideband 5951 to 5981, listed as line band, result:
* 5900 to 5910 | 0.05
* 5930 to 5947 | 0.00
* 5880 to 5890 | 0.22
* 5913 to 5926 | 0.00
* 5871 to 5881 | 0.01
